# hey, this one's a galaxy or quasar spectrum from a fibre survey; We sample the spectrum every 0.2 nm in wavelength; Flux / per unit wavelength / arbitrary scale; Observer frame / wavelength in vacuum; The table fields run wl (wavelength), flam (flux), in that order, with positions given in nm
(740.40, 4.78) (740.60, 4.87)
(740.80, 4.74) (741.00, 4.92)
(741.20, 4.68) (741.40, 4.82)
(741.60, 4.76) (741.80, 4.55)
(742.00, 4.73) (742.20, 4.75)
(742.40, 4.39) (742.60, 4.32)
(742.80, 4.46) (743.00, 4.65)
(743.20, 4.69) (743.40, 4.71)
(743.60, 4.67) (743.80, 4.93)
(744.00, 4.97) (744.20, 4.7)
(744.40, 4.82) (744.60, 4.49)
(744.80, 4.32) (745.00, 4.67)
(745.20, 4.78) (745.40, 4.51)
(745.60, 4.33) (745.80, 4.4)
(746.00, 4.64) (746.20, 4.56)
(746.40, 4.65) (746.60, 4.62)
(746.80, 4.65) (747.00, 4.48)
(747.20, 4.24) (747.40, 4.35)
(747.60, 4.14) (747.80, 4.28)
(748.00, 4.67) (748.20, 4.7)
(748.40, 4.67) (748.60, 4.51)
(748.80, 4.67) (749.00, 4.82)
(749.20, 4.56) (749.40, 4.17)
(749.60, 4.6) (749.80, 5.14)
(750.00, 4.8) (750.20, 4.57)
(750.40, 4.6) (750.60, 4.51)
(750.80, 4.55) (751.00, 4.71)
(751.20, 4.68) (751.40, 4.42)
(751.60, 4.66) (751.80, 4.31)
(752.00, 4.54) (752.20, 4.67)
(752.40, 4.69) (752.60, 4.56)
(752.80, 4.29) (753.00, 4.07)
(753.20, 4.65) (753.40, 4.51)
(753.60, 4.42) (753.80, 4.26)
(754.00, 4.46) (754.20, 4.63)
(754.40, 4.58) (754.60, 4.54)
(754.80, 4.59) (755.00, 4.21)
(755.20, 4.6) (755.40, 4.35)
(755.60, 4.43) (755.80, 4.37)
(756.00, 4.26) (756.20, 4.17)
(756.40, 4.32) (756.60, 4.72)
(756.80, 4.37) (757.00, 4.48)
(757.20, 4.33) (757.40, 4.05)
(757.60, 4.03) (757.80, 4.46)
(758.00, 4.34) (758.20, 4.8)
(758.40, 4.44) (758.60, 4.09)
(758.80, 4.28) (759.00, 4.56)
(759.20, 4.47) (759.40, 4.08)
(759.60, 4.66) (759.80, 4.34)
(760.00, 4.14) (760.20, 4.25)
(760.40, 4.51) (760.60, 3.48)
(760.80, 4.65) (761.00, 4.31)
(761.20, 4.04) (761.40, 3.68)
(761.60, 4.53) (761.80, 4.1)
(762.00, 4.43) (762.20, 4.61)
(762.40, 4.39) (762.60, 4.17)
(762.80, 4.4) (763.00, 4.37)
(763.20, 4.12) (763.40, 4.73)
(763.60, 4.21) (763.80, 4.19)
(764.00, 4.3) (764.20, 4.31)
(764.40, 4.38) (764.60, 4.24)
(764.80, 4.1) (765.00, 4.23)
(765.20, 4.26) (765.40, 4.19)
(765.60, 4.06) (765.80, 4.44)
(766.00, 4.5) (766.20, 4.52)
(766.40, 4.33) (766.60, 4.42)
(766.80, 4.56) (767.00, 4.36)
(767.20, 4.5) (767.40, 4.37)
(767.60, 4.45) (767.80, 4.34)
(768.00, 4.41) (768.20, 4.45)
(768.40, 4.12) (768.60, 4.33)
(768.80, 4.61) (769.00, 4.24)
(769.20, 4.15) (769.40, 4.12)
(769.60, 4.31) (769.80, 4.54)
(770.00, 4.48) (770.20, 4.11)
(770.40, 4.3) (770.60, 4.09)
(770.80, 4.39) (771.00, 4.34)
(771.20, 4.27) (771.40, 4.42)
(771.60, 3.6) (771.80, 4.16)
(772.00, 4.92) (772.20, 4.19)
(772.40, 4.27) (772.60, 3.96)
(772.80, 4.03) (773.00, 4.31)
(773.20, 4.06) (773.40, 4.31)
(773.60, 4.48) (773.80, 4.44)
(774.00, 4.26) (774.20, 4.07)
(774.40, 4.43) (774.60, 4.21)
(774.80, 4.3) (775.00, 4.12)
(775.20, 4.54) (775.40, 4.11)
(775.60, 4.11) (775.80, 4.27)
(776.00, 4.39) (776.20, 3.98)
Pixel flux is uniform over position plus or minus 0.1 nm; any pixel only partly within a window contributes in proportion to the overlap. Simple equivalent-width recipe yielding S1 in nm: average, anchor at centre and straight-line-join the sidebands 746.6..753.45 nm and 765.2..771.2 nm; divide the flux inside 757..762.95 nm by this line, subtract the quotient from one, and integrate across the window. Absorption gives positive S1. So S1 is 0.18 nm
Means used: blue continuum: 4.54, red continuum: 4.34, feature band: 4.3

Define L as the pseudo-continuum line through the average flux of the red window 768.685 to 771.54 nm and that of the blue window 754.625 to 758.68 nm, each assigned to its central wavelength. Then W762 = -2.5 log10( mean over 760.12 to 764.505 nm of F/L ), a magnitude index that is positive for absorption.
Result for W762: 0.016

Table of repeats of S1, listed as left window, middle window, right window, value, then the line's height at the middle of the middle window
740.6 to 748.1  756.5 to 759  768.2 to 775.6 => 0.04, 4.44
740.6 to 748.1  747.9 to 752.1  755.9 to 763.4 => -0.11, 4.49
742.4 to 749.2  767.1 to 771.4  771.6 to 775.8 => -0.03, 4.3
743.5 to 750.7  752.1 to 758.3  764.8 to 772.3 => 0.09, 4.49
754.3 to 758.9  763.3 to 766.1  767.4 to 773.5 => 0.02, 4.32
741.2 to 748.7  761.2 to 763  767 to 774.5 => 0.05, 4.39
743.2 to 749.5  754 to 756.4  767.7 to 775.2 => 0.02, 4.47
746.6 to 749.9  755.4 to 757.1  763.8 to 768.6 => 0.02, 4.45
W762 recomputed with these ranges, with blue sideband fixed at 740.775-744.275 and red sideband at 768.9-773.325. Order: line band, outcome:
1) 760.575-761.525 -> 0.079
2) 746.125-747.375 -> 0.024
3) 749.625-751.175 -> -0.029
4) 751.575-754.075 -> 0.016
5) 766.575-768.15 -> -0.032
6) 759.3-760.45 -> 0.023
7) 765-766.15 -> 0.008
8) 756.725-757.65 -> 0.049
